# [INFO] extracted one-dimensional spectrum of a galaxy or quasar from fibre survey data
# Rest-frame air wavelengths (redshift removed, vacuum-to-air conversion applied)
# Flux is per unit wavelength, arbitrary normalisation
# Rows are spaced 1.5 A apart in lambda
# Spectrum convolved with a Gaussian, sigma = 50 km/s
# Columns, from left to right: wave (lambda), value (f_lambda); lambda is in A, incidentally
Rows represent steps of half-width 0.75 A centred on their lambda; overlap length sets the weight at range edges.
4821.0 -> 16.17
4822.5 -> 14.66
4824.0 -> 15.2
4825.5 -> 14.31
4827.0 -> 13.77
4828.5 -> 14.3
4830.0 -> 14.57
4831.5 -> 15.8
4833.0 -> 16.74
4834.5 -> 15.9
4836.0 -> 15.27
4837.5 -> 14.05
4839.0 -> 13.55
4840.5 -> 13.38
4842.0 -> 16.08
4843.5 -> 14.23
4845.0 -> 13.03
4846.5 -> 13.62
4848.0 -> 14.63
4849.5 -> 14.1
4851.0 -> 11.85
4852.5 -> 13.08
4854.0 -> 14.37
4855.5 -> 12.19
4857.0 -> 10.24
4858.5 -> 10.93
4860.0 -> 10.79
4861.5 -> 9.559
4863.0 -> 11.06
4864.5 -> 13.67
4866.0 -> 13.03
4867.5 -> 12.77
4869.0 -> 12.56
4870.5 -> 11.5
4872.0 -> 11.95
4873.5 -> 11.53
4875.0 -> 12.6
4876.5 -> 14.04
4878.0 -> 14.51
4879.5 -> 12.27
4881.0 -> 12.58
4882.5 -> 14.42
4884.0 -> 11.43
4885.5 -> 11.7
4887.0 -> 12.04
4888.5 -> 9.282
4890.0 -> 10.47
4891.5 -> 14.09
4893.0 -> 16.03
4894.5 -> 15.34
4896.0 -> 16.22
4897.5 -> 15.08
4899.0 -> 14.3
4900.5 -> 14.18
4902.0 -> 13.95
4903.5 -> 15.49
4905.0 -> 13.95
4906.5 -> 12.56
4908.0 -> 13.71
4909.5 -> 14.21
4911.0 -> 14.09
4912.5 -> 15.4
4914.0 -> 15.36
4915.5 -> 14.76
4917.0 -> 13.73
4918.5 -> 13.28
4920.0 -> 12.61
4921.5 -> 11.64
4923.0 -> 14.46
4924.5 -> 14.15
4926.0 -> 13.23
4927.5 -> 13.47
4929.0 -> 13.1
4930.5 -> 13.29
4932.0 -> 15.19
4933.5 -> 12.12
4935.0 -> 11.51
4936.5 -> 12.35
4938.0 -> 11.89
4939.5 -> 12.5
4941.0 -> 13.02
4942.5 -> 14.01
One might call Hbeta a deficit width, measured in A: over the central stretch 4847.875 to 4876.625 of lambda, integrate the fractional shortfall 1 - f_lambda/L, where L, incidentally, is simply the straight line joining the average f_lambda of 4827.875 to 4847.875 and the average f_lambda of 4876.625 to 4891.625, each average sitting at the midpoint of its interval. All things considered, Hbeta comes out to 2.49 A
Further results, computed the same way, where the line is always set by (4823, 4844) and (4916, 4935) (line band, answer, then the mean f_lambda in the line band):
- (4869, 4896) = 2.3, 12.8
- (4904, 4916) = -0.6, 14.3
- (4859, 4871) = 2.0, 11.9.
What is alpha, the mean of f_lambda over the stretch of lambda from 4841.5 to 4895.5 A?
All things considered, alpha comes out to 12.7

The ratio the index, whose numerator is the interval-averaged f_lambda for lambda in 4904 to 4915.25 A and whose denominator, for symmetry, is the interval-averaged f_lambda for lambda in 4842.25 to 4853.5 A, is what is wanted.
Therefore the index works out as 1.0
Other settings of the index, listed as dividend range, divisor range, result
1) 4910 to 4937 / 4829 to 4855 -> 0.95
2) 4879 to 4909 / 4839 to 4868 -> 1.05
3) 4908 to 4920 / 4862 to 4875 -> 1.17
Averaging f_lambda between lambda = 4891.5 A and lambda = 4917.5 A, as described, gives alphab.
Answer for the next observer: 14.6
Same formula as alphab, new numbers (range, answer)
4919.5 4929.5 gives 13.3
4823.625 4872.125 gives 13.4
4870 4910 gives 13.3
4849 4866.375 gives 12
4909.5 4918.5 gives 14.5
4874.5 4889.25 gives 12.5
